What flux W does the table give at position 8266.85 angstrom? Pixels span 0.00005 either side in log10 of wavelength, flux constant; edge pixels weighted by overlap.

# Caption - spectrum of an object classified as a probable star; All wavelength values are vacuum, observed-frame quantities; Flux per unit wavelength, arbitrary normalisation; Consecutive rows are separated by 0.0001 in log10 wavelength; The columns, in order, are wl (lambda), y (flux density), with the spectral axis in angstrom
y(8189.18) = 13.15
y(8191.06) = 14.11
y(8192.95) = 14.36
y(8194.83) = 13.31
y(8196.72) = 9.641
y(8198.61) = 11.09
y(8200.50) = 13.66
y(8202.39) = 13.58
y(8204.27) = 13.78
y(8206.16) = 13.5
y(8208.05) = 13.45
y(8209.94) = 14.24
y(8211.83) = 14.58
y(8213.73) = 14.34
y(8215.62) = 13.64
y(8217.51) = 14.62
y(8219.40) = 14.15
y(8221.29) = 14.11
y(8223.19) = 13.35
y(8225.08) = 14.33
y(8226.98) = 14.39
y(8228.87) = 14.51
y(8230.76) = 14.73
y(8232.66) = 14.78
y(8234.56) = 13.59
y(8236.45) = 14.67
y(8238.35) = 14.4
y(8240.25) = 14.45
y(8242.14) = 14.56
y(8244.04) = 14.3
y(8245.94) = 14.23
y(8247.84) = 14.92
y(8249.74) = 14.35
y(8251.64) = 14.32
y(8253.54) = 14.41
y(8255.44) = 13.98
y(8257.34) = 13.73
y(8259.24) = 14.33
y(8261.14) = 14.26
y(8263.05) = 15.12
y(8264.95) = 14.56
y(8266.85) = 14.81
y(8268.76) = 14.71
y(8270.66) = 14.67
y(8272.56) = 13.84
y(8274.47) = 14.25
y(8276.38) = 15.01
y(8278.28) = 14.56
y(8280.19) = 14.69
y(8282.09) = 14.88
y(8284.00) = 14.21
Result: 14.81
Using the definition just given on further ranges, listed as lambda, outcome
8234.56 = 13.59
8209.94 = 14.24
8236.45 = 14.67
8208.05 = 13.45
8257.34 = 13.73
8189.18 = 13.15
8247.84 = 14.92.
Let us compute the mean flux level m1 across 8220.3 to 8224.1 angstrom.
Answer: 13.7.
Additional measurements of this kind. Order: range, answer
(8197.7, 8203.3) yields 12.8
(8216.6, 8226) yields 14.1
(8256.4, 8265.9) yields 14.4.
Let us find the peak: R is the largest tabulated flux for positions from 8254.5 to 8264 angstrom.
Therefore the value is 15.12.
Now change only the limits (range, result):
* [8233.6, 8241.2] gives 14.67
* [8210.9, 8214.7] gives 14.58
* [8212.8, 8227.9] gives 14.62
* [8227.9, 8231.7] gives 14.73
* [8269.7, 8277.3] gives 15.01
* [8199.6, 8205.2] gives 13.78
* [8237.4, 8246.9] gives 14.56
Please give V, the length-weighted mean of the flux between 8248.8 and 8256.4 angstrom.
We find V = 14.3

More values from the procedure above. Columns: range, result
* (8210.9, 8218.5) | 14.3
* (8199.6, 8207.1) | 13.6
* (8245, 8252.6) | 14.5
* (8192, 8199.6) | 12.1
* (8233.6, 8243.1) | 14.3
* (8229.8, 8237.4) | 14.4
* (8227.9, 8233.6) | 14.7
